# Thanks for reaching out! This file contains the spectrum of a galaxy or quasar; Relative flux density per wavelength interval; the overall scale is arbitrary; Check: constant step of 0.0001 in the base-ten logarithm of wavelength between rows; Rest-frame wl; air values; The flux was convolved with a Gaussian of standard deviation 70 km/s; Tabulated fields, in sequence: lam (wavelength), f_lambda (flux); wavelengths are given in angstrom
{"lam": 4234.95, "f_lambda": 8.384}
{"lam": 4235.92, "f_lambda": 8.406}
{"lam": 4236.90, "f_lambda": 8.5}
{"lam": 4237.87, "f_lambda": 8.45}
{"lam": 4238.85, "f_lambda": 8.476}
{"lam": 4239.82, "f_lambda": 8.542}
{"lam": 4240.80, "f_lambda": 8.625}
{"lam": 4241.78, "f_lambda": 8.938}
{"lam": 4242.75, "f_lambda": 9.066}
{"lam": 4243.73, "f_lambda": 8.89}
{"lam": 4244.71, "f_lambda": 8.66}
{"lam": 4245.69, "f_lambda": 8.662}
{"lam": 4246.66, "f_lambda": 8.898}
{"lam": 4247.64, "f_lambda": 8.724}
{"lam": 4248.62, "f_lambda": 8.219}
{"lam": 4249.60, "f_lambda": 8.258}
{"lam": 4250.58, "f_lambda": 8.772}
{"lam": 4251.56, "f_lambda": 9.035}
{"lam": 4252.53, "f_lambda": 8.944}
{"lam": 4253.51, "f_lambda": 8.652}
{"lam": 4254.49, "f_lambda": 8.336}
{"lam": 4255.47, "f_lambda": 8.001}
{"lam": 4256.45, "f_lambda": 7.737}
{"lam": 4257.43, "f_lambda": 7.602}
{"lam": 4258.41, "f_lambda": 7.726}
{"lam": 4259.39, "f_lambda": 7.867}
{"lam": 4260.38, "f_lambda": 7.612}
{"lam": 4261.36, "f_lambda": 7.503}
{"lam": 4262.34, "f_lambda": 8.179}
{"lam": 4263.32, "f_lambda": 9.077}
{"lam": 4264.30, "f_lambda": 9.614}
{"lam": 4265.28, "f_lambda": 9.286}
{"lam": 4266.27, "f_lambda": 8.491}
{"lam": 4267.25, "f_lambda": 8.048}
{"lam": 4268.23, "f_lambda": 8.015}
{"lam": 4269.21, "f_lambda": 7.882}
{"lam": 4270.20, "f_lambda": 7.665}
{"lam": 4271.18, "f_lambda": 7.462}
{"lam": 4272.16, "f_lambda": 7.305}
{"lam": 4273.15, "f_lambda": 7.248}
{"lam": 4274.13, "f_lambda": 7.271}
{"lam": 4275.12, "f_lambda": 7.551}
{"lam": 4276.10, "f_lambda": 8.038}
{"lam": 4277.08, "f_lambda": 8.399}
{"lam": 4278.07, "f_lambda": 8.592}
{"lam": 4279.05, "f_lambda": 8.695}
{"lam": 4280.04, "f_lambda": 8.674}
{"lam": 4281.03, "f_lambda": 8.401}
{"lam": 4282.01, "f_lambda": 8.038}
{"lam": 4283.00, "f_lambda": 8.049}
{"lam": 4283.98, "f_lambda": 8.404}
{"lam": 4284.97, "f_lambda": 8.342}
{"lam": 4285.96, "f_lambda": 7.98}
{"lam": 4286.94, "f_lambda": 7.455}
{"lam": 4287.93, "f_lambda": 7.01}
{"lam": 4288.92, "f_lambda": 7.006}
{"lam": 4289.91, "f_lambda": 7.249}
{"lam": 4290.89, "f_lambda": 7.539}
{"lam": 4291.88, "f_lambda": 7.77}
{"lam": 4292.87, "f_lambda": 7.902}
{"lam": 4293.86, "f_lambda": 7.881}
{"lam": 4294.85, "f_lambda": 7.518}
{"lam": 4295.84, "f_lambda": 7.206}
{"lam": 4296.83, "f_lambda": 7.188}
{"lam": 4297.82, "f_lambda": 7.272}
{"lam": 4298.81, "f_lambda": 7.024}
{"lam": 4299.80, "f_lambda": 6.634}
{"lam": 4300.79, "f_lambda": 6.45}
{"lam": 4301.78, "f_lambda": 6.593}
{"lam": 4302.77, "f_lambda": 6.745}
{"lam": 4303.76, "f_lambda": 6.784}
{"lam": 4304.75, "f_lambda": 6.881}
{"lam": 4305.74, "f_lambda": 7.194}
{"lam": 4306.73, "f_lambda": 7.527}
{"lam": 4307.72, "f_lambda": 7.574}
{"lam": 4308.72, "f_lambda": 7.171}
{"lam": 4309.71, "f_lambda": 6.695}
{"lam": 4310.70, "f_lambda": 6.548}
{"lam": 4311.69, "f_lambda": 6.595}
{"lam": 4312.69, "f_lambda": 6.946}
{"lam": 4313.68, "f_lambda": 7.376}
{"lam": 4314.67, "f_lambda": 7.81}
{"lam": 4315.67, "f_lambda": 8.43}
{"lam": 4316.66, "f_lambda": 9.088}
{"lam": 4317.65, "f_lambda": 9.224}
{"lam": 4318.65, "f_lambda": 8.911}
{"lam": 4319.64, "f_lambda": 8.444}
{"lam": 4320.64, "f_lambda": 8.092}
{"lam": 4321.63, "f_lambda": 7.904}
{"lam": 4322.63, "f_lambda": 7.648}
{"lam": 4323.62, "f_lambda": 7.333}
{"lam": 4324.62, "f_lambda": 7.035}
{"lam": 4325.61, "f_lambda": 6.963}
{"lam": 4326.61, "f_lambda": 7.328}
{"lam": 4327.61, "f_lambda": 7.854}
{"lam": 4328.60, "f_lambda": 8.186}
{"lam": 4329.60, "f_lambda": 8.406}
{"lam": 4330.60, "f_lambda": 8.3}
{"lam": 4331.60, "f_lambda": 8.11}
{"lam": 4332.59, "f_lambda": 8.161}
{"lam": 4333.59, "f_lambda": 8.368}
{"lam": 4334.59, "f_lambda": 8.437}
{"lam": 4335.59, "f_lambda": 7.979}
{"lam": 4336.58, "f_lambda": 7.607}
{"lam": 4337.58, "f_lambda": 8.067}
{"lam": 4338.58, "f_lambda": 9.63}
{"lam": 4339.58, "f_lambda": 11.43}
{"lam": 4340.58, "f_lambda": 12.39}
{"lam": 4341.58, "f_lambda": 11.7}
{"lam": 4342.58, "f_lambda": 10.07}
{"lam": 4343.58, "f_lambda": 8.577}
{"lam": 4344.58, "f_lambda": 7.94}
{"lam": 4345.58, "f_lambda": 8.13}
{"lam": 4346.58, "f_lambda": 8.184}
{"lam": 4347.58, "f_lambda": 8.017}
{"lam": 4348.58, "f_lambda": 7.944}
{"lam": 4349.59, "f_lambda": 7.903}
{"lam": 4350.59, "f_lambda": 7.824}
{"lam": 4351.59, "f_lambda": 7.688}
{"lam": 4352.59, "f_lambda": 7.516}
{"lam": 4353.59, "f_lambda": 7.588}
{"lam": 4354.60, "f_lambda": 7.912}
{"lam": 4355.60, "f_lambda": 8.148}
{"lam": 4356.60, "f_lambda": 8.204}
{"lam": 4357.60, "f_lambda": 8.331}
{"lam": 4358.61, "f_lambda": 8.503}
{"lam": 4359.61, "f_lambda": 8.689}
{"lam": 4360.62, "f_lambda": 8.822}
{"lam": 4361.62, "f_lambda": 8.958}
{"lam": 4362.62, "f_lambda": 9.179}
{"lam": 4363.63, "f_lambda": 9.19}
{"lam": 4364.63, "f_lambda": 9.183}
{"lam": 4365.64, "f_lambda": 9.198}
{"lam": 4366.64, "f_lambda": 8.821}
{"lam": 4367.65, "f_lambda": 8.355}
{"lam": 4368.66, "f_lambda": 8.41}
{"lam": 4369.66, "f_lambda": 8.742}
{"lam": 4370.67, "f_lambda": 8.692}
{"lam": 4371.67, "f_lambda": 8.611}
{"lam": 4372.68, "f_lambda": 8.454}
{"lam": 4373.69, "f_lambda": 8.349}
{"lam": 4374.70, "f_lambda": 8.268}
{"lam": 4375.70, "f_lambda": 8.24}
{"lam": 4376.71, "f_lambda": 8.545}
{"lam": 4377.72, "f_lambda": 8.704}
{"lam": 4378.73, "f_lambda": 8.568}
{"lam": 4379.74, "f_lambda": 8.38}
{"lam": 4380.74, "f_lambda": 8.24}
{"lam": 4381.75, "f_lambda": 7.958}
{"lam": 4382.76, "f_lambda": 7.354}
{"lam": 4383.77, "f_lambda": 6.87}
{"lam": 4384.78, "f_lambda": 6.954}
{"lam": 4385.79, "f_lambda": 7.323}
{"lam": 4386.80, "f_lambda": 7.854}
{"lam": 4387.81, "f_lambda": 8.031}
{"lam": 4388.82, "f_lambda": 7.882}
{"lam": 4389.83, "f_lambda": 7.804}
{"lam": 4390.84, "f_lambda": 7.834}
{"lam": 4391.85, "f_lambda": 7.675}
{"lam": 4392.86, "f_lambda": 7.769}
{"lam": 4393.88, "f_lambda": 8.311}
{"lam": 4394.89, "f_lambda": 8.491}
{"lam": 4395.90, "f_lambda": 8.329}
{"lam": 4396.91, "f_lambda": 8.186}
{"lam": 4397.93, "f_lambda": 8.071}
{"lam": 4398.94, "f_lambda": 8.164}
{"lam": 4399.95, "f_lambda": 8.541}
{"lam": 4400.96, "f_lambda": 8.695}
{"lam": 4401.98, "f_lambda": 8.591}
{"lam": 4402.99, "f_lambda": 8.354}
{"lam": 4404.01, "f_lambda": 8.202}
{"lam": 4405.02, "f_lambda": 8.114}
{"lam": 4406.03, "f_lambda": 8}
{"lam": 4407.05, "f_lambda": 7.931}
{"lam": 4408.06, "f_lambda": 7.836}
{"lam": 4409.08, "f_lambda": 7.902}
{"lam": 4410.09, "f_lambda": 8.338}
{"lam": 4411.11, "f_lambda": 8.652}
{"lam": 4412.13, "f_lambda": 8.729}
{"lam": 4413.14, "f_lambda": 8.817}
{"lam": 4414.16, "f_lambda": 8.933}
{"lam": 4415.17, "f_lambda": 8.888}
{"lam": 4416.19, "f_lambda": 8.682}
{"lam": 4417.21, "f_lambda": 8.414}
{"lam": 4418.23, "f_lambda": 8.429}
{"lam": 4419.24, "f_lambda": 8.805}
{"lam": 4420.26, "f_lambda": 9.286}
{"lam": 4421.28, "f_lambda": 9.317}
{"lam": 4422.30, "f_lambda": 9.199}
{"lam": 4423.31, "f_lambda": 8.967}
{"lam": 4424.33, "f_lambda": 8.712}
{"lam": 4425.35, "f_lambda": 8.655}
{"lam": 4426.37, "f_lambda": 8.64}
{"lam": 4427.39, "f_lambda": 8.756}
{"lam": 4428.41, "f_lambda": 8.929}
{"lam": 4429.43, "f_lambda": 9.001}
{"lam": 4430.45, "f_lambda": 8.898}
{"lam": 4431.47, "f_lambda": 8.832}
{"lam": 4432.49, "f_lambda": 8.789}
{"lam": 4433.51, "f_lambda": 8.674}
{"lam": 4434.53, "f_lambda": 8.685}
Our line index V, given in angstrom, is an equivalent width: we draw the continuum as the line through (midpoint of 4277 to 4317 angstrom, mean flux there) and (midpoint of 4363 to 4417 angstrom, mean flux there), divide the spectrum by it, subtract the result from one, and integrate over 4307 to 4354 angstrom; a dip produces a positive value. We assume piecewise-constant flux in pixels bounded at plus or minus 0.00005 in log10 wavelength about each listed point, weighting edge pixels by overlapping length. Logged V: -2.4 angstrom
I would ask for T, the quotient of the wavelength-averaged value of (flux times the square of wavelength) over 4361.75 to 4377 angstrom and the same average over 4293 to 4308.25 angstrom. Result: 1.26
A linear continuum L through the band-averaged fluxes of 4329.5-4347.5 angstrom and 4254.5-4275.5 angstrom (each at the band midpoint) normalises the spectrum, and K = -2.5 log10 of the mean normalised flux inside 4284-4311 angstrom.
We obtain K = 0.16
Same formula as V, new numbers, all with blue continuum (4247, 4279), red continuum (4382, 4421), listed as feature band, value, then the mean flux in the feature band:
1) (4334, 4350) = -1.6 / 9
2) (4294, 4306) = 1.8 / 6.98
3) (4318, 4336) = 0.4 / 7.98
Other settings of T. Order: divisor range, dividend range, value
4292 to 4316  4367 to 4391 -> 1.17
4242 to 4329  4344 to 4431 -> 1.11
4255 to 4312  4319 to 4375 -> 1.14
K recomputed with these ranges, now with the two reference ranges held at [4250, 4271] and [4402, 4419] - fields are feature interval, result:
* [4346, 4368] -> 0.00 mag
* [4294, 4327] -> 0.13 mag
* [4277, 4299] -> 0.07 mag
